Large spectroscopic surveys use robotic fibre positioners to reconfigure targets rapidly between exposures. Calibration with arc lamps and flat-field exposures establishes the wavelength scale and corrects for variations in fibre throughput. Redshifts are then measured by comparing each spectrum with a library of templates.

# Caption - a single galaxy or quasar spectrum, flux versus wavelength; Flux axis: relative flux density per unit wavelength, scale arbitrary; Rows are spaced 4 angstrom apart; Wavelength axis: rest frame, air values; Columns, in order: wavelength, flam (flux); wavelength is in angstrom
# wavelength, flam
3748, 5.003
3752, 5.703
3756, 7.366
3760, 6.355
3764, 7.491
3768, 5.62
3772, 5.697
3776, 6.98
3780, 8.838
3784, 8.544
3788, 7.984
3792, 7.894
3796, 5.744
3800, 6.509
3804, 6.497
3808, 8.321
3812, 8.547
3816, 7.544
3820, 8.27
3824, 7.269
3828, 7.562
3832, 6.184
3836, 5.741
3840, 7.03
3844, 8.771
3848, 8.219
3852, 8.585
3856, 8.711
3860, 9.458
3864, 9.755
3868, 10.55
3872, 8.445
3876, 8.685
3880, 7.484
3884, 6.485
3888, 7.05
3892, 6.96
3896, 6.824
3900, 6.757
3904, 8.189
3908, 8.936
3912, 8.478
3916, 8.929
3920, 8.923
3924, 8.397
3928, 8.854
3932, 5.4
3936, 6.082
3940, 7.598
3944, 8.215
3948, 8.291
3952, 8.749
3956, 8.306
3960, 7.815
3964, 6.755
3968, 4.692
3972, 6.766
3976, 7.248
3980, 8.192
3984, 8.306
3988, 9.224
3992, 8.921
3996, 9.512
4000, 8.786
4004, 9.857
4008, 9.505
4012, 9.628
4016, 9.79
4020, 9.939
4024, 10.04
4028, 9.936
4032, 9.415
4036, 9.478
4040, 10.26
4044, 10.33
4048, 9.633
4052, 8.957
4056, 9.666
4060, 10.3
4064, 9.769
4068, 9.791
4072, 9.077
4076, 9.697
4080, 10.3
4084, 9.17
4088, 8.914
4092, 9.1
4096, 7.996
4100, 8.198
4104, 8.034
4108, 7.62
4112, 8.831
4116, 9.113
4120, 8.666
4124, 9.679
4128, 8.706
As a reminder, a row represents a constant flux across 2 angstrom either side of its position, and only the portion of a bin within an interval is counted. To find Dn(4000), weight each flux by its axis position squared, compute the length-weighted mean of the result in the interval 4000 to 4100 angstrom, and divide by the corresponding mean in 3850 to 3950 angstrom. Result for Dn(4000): 1.28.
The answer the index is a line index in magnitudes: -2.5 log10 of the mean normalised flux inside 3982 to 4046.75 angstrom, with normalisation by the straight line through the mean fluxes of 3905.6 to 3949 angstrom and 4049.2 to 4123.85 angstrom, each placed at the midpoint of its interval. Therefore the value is -0.115 mag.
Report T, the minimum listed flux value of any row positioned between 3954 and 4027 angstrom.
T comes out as 4.692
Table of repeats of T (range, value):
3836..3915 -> 5.741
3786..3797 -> 5.744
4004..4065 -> 8.957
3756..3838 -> 5.62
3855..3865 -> 8.711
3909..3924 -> 8.397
